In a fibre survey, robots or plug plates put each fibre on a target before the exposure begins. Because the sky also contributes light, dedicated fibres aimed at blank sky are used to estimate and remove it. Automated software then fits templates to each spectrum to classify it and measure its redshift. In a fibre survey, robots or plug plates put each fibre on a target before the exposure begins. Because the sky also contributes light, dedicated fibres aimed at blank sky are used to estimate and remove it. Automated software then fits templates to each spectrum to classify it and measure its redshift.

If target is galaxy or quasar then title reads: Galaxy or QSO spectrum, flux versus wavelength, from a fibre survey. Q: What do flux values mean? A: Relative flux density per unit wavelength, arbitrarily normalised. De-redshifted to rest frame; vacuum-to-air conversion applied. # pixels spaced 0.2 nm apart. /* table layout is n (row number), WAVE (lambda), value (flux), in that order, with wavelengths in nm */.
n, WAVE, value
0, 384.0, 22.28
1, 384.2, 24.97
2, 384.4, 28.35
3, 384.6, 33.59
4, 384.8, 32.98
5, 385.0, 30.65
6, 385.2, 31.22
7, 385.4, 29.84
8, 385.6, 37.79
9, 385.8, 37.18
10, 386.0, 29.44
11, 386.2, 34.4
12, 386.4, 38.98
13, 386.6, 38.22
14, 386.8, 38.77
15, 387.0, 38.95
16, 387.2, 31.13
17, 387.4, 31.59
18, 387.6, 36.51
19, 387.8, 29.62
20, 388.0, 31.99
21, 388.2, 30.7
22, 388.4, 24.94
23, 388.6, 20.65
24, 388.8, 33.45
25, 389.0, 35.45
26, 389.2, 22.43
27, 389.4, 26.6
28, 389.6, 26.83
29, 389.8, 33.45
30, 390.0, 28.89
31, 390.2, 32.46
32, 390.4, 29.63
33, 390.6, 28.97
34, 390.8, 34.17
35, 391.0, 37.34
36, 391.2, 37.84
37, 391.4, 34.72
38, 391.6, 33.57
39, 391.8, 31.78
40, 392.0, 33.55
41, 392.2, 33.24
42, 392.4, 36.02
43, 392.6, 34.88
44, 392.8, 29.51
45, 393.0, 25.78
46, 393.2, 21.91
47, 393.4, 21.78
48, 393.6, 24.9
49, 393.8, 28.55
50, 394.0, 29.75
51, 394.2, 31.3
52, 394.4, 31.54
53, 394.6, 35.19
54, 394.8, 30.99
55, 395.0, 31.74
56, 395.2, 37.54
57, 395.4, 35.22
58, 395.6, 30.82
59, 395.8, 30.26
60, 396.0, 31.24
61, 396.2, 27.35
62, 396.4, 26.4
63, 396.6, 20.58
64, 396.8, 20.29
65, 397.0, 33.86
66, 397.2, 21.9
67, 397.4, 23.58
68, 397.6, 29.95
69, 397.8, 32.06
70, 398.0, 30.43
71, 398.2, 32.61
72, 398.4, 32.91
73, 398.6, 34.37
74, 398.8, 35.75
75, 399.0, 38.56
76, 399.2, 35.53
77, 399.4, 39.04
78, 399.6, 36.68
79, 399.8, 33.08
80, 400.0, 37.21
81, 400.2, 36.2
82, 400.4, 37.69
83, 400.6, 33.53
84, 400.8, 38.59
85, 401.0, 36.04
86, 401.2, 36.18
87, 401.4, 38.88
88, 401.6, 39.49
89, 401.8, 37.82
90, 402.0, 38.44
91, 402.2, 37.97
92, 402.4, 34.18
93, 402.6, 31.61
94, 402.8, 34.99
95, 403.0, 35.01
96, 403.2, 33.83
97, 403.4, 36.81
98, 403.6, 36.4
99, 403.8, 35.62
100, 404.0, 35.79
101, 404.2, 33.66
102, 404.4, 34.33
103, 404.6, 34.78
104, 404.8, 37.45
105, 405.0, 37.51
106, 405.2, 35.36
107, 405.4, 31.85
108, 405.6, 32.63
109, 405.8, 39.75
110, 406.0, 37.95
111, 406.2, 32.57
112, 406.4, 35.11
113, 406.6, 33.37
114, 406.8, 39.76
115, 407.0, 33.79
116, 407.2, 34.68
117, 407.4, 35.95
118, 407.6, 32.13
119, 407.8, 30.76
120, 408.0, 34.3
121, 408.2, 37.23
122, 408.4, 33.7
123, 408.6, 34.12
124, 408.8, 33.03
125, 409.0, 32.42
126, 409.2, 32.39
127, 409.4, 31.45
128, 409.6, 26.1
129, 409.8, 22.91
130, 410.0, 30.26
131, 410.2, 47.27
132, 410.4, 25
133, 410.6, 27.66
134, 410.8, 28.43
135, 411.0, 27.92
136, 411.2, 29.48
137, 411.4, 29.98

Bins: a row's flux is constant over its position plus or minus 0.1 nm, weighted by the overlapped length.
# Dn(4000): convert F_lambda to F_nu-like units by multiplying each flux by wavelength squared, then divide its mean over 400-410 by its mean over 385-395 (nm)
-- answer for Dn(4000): 1.19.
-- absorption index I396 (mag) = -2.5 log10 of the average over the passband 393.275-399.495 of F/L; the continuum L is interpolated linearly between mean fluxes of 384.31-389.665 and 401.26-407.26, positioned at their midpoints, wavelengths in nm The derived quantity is 0.12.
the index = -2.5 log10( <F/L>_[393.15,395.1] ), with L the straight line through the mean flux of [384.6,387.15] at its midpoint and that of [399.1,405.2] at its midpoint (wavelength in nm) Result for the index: 0.22 mag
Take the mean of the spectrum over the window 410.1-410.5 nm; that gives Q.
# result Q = 36.1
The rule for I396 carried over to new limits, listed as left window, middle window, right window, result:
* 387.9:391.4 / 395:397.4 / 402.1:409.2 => 0.130 mag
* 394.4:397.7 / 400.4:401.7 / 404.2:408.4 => -0.160 mag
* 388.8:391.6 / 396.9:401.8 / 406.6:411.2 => -0.081 mag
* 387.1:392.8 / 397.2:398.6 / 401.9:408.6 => 0.118 mag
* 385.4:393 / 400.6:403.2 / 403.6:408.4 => -0.060 mag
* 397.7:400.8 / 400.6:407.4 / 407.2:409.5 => -0.047 mag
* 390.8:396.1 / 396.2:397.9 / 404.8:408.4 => 0.238 mag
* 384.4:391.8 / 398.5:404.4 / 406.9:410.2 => -0.114 mag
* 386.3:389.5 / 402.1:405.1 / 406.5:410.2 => -0.081 mag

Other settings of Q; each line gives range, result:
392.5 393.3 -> 28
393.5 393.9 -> 26.7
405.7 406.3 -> 36.8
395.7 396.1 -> 30.8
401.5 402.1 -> 38.6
